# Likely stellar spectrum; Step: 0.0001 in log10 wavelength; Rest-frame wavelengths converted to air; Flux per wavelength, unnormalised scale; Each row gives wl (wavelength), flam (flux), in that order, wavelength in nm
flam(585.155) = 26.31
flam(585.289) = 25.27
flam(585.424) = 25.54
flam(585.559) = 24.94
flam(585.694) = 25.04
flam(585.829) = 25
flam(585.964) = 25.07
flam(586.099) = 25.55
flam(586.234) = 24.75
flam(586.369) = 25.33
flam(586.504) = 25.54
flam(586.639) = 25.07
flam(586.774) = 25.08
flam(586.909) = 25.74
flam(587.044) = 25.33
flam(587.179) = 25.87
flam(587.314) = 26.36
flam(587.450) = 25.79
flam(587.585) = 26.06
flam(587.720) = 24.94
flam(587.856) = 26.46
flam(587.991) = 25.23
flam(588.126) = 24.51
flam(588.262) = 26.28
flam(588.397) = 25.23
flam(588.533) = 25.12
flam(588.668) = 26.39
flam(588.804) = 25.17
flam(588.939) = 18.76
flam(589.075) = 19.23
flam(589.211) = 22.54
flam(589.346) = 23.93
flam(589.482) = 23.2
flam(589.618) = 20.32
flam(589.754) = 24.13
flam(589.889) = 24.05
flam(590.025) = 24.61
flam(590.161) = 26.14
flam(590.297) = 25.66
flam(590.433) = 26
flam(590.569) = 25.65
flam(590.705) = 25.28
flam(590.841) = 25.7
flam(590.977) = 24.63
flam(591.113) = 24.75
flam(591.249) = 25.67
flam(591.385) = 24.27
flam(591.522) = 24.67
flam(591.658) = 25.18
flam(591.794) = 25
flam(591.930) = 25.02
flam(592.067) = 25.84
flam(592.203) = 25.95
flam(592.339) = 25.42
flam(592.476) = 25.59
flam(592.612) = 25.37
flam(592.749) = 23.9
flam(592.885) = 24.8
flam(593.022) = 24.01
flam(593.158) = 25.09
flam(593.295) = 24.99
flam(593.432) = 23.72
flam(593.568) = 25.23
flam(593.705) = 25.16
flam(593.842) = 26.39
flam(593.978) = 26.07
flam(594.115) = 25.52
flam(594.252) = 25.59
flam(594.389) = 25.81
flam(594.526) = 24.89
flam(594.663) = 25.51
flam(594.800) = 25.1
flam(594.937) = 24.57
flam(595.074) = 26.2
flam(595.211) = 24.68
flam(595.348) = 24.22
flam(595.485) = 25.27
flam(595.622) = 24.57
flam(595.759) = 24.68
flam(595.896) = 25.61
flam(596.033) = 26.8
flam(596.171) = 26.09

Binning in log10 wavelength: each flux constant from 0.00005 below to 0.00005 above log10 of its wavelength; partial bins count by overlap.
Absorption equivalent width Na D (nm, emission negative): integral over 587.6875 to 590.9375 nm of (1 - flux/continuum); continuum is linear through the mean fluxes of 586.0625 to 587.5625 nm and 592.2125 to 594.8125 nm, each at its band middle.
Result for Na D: 0.133 nm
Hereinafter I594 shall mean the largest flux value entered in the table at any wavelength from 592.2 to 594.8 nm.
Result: 26.39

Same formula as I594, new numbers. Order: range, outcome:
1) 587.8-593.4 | 26.46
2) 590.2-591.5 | 26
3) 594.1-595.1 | 26.2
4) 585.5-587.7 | 26.36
